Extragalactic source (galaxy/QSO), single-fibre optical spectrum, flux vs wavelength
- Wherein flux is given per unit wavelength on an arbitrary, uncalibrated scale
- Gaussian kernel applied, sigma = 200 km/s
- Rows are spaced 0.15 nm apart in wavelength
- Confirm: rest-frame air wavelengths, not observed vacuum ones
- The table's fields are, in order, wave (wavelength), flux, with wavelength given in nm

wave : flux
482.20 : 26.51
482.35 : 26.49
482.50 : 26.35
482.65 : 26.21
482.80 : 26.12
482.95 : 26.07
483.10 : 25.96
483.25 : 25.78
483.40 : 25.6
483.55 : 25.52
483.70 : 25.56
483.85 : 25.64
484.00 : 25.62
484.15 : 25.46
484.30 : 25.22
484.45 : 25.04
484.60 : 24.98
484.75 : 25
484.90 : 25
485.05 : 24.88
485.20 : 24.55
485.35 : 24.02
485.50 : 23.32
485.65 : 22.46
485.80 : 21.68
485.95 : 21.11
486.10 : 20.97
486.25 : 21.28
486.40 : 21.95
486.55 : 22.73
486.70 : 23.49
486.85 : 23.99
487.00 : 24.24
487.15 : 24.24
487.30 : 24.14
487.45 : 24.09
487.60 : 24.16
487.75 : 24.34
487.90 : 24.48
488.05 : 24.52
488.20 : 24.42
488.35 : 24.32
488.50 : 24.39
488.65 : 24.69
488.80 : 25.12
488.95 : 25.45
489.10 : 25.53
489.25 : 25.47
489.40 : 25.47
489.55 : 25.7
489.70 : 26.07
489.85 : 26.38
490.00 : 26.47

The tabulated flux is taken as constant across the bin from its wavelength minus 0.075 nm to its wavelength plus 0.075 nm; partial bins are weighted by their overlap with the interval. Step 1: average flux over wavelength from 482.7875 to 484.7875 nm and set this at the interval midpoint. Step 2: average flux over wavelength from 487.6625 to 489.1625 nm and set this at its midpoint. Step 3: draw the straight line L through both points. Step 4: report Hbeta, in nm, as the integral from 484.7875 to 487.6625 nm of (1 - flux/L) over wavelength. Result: 0.21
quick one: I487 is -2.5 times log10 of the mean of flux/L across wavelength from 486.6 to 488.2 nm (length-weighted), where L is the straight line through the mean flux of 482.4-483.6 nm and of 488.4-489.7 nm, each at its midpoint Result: 0.057 mag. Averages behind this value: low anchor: 26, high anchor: 25.3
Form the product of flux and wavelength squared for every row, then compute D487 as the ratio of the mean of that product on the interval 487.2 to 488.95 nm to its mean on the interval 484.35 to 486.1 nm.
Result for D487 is 1.0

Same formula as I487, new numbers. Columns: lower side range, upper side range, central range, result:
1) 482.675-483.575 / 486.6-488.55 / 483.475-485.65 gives 0.019 mag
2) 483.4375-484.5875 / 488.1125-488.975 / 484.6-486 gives 0.068 mag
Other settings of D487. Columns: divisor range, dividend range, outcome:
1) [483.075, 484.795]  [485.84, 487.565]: 0.91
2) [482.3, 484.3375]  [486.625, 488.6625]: 0.96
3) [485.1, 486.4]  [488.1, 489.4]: 1.13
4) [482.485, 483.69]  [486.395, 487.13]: 0.92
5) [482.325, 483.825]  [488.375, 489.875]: 1.00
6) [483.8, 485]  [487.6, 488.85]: 0.99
